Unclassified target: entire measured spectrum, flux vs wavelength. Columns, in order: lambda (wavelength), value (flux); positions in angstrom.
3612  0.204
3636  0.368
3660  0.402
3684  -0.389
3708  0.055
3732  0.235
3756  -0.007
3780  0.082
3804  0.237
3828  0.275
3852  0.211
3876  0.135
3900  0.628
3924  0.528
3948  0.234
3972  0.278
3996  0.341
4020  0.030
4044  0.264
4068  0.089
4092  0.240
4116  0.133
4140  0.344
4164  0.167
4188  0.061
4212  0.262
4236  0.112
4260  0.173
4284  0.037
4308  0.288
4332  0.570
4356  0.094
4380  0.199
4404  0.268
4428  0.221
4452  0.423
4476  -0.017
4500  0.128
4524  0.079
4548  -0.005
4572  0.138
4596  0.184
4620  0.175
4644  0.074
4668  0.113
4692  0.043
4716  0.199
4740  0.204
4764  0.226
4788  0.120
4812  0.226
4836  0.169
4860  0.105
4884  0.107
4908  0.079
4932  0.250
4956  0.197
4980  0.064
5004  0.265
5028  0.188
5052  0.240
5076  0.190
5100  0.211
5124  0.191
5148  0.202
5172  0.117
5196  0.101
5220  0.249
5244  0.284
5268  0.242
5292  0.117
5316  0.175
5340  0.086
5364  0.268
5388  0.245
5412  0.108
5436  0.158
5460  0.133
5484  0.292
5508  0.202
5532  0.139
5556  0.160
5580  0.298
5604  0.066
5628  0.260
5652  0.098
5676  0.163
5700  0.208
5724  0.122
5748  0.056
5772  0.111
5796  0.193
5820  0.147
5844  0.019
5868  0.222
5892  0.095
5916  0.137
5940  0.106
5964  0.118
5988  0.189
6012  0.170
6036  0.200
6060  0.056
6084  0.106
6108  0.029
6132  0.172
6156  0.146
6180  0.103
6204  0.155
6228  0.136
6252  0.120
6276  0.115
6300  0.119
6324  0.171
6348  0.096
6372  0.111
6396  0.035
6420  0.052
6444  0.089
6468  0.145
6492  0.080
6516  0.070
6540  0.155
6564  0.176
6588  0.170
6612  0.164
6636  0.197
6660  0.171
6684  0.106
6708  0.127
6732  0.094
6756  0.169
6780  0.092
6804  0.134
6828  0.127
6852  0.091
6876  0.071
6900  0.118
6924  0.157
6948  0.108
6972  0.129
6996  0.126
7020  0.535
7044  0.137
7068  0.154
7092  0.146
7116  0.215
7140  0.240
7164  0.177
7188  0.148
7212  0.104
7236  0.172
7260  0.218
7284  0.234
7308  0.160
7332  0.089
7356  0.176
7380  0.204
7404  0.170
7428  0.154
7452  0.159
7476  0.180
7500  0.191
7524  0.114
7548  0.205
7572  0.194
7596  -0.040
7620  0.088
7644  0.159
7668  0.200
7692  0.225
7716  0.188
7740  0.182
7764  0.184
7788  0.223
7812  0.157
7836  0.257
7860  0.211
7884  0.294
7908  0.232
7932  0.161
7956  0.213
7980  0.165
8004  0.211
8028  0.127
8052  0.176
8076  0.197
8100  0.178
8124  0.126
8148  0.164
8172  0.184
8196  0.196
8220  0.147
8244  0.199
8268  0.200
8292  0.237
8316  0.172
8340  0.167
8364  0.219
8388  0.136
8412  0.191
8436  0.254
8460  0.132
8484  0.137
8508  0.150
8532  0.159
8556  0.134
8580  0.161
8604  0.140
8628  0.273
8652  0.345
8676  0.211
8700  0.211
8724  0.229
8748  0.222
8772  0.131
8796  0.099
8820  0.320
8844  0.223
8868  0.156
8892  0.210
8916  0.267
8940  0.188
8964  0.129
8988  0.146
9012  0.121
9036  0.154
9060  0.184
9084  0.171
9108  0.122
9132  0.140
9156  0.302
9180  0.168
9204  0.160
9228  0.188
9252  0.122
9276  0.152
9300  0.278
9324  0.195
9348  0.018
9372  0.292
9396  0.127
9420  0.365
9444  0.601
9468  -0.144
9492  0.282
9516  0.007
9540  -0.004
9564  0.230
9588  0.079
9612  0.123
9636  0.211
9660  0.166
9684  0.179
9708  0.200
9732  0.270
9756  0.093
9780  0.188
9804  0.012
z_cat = 0.88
